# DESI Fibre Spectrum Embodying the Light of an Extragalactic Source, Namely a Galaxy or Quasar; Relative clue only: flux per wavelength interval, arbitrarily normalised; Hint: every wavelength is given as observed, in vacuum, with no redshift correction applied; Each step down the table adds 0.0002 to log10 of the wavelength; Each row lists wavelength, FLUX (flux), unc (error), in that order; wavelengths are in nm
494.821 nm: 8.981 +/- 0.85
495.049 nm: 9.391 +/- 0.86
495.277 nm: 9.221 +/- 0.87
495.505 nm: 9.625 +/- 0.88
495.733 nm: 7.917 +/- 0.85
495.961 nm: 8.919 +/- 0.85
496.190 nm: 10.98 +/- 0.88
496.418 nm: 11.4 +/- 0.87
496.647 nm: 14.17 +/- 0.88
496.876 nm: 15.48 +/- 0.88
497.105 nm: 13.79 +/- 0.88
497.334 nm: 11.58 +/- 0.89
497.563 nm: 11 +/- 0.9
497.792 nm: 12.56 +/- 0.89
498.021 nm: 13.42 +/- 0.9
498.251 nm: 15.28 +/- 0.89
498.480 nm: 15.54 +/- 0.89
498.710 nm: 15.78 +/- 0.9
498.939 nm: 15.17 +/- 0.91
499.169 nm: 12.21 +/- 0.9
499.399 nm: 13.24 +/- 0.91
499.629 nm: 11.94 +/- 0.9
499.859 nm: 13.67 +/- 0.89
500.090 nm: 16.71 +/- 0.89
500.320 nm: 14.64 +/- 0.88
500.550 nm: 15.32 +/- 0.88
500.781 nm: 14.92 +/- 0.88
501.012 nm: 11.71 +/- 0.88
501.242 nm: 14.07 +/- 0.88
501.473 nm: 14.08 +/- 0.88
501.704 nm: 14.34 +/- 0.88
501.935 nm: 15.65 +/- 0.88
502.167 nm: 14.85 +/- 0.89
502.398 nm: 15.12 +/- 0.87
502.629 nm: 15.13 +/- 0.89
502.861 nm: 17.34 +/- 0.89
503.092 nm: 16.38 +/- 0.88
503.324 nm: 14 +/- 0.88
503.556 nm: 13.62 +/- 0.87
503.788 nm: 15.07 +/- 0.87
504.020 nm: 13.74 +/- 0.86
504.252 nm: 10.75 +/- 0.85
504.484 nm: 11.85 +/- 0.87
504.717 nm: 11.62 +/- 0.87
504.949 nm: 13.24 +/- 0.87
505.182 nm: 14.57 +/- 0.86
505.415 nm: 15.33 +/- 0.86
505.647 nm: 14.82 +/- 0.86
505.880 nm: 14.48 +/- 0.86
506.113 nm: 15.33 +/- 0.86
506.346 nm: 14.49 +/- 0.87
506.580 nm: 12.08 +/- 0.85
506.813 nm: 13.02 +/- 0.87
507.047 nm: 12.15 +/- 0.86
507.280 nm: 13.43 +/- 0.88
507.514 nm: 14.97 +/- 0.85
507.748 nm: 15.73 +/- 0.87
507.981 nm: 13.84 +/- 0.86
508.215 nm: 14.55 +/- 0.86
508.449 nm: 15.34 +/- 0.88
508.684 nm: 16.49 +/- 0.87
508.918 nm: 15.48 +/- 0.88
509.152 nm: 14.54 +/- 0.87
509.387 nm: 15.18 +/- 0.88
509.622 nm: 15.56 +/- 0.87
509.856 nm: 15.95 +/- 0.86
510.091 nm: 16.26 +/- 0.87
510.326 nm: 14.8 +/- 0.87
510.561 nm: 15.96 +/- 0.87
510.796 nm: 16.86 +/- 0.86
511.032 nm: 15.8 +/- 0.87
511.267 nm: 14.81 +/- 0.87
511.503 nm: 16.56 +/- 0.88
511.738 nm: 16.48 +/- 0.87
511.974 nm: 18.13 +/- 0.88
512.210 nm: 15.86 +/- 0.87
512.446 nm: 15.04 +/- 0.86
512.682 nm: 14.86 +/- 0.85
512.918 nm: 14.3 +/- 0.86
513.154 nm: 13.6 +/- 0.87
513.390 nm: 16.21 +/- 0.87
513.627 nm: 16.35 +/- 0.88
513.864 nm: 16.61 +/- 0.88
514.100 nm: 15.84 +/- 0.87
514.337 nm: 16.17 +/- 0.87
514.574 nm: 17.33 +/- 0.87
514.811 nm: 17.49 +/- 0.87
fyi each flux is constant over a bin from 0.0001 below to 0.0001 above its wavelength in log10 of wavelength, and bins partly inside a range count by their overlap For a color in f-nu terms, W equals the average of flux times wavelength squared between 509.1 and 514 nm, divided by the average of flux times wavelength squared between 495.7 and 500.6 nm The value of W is 1.25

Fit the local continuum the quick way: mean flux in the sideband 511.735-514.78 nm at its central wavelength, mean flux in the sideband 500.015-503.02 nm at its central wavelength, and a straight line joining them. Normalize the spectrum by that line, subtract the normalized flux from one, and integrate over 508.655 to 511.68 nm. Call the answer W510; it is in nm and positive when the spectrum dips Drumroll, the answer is -0.01 nm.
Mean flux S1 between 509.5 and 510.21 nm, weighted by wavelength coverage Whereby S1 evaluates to 15.9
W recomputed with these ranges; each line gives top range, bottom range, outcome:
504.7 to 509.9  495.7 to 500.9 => 1.12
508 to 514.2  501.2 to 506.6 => 1.13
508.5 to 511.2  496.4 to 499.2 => 1.20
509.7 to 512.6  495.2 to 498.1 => 1.47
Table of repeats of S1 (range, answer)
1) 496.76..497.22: 14.6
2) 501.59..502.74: 15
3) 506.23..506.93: 13.2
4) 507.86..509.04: 15.2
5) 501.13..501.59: 14.1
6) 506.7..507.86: 13.8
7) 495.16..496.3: 9.33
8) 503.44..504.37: 13.3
